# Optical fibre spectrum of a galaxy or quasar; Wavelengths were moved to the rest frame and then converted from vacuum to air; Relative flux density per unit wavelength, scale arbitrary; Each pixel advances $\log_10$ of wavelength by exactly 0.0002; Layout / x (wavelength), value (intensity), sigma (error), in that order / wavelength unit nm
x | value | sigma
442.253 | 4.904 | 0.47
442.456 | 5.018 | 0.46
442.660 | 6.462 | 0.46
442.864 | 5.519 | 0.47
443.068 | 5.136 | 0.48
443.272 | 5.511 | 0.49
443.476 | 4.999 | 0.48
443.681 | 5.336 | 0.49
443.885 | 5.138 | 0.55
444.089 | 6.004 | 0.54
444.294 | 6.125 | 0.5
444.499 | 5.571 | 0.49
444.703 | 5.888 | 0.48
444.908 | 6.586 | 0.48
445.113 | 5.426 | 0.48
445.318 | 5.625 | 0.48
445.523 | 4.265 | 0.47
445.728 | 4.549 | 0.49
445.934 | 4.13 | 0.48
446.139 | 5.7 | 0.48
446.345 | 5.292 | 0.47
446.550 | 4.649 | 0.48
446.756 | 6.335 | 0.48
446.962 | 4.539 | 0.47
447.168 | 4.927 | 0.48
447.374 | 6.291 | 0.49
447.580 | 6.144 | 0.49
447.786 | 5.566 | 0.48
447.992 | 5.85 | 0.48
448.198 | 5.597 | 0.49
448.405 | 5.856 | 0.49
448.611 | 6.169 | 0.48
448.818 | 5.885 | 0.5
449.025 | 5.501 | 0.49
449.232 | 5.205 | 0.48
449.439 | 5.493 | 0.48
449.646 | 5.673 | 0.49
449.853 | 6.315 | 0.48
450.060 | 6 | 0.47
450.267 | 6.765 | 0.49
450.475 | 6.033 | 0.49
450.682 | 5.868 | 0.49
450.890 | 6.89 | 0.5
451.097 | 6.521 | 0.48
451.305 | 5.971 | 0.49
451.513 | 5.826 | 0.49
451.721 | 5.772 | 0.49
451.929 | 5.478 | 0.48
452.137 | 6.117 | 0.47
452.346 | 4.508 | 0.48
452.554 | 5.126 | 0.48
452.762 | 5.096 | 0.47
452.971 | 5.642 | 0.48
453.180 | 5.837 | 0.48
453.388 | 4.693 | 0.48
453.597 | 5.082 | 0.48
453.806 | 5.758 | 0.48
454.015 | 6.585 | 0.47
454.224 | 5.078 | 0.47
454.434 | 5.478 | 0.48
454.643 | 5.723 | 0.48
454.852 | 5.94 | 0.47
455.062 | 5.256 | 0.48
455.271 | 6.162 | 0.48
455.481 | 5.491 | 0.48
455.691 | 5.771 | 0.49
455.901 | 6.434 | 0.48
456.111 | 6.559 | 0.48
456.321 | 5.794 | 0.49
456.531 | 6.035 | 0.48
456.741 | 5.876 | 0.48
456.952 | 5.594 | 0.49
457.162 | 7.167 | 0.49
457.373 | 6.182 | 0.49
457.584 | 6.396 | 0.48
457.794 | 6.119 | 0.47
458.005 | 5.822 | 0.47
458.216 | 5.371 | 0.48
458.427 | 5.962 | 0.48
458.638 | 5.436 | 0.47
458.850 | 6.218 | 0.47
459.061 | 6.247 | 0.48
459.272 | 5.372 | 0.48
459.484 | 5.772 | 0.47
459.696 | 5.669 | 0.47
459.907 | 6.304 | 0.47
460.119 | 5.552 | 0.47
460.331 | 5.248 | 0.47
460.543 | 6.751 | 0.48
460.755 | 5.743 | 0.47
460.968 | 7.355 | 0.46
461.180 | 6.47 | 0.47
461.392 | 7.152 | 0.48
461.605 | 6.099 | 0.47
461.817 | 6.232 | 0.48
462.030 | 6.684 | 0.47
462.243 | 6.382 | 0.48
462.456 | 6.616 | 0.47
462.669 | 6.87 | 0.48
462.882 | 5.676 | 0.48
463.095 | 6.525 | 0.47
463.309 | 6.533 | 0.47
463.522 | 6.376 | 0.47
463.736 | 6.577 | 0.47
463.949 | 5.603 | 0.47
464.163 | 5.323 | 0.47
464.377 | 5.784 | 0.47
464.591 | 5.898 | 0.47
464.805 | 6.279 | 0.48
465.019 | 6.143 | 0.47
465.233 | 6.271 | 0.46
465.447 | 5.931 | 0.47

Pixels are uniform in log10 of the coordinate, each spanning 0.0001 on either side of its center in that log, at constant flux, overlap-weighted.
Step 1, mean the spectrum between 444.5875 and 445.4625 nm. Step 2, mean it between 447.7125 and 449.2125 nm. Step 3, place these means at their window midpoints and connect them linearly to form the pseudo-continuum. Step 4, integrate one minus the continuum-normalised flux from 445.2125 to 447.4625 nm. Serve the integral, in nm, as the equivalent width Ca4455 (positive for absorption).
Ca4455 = 0.26 nm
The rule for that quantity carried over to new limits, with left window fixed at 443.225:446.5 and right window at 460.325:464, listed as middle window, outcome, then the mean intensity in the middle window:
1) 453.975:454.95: 0.041 nm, 5.71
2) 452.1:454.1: 0.158 nm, 5.41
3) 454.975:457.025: 0.048 nm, 5.91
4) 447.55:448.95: -0.067 nm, 5.85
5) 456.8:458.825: 0.049 nm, 6.01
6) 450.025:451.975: -0.133 nm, 6.14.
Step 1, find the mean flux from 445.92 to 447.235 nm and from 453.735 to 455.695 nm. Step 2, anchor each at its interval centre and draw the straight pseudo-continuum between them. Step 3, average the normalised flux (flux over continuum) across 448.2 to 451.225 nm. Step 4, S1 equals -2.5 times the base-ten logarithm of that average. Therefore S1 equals -0.120 mag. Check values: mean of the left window 5.15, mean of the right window 5.72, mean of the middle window 6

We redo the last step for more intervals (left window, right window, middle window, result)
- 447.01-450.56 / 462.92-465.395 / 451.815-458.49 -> 0.034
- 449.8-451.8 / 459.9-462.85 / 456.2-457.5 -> 0.032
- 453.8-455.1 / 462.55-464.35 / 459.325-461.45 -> -0.026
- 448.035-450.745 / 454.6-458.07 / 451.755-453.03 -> 0.115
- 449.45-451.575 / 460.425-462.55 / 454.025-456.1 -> 0.097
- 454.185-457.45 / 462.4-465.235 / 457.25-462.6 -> -0.015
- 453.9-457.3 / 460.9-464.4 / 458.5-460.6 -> 0.062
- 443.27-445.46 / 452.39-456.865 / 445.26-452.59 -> 0.005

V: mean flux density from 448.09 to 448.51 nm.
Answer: 5.74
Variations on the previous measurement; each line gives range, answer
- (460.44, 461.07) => 6.6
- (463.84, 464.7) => 5.66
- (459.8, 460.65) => 5.97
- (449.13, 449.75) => 5.46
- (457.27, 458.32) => 5.98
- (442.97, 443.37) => 5.32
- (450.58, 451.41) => 6.31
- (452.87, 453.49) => 5.4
